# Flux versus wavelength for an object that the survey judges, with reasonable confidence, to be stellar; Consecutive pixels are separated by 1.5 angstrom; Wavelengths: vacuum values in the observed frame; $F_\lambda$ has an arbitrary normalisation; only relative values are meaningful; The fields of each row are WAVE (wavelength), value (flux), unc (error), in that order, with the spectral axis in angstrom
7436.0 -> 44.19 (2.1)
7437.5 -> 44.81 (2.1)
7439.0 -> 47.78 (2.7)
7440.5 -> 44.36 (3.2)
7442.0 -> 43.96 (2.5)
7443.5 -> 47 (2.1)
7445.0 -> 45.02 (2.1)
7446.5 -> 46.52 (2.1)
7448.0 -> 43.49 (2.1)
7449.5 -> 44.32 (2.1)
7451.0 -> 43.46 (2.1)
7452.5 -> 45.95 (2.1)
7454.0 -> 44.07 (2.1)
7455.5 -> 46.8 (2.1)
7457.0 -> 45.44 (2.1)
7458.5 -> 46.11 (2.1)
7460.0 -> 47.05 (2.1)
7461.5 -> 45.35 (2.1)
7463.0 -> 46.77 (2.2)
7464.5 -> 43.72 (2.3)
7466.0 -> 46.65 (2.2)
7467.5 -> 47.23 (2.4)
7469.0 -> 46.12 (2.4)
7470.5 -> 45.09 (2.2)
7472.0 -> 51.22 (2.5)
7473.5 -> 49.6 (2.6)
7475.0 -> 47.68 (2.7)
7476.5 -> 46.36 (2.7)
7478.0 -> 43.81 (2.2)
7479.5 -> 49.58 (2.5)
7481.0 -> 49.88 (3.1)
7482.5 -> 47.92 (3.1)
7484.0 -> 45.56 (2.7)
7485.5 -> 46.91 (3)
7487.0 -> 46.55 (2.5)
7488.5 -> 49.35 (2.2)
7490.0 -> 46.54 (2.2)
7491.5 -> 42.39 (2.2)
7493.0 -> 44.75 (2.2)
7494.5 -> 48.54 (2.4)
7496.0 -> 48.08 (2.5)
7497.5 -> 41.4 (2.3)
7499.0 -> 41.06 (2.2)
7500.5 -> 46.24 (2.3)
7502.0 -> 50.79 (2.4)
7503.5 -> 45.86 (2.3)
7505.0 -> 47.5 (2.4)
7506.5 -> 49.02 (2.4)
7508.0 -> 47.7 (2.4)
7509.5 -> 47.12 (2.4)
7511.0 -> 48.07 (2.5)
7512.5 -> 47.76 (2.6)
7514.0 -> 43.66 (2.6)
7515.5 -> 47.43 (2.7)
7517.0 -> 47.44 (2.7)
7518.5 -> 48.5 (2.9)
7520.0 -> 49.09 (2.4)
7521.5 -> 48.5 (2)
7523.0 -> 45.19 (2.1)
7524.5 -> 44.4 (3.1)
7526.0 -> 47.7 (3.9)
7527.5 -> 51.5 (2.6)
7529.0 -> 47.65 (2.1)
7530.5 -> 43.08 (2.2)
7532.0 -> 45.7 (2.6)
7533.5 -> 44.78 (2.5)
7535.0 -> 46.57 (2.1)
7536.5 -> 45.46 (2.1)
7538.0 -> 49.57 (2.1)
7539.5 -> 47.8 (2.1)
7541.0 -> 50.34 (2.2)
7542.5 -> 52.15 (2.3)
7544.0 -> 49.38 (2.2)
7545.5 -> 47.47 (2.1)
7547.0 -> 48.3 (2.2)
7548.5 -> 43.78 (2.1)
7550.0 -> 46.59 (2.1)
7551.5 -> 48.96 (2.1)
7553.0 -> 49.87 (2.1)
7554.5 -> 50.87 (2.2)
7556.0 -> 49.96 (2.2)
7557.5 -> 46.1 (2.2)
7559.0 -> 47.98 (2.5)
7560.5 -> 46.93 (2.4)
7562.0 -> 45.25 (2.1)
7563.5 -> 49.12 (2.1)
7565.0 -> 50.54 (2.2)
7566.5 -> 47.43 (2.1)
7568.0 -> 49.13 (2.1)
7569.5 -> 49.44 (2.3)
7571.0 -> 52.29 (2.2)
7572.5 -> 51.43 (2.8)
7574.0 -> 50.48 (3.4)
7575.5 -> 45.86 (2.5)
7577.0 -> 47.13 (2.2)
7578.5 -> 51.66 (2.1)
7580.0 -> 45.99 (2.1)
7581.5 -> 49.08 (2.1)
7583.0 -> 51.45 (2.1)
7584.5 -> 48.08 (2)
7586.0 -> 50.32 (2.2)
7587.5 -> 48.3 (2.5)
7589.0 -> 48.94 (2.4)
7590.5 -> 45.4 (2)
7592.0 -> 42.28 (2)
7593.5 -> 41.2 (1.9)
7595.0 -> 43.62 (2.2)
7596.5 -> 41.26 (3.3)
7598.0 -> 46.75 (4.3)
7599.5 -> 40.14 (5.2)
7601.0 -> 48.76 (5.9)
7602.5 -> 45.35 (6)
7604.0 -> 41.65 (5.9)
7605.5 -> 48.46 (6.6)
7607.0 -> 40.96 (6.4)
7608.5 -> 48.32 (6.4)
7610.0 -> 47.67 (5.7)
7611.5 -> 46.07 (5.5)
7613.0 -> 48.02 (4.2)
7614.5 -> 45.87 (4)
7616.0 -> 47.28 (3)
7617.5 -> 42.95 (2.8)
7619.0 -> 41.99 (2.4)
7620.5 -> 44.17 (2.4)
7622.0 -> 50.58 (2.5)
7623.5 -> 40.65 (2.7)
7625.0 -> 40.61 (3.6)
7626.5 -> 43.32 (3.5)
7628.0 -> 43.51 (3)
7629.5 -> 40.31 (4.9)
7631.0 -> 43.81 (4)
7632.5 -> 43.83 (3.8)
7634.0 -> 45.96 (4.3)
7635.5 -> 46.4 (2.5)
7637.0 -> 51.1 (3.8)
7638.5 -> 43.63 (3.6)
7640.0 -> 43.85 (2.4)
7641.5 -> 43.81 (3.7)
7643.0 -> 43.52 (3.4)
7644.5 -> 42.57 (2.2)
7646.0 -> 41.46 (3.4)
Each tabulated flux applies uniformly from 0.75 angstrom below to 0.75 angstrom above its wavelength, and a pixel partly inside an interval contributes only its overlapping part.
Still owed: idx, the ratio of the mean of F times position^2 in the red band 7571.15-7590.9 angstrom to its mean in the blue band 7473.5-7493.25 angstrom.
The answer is 1.1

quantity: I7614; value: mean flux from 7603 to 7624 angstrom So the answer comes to 45.4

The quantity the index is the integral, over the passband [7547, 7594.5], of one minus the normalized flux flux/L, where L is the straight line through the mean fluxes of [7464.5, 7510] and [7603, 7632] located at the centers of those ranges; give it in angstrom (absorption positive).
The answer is -2.9 angstrom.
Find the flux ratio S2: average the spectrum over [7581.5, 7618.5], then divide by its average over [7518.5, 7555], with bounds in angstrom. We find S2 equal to 0.96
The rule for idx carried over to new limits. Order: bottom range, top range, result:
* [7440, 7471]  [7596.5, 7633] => 1.02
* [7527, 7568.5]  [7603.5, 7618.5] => 0.97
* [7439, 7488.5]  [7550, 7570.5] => 1.08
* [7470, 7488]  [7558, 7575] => 1.05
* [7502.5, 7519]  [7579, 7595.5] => 1.01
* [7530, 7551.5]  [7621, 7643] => 0.96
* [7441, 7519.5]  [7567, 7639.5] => 1.02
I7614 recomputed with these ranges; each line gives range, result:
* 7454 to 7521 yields 46.8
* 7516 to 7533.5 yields 47.1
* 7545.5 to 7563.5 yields 47.7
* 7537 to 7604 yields 47.7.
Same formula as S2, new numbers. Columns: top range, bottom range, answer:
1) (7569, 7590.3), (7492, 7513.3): 1.06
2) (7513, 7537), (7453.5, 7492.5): 1.00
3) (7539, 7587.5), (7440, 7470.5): 1.07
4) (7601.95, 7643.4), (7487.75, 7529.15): 0.96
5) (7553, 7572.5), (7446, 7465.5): 1.08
